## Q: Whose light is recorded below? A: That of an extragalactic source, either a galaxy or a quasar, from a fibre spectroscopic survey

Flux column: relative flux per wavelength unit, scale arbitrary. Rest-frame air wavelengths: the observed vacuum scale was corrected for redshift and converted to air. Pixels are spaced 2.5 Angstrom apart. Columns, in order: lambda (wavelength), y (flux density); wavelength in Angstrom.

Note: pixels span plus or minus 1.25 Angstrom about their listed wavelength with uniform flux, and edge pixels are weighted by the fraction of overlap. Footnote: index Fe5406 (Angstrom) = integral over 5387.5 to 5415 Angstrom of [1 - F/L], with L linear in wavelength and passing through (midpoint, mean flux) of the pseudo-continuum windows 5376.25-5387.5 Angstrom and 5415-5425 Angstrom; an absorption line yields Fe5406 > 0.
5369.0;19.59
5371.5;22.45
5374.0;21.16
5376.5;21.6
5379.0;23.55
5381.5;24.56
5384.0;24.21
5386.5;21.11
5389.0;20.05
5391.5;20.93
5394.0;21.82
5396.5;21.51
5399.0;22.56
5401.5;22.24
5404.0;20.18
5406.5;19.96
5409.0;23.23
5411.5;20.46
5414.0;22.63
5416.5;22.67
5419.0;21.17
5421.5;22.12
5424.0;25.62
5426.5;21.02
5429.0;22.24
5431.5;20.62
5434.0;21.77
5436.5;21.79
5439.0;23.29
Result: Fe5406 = 1.9 Angstrom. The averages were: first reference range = 23.2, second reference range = 22.8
